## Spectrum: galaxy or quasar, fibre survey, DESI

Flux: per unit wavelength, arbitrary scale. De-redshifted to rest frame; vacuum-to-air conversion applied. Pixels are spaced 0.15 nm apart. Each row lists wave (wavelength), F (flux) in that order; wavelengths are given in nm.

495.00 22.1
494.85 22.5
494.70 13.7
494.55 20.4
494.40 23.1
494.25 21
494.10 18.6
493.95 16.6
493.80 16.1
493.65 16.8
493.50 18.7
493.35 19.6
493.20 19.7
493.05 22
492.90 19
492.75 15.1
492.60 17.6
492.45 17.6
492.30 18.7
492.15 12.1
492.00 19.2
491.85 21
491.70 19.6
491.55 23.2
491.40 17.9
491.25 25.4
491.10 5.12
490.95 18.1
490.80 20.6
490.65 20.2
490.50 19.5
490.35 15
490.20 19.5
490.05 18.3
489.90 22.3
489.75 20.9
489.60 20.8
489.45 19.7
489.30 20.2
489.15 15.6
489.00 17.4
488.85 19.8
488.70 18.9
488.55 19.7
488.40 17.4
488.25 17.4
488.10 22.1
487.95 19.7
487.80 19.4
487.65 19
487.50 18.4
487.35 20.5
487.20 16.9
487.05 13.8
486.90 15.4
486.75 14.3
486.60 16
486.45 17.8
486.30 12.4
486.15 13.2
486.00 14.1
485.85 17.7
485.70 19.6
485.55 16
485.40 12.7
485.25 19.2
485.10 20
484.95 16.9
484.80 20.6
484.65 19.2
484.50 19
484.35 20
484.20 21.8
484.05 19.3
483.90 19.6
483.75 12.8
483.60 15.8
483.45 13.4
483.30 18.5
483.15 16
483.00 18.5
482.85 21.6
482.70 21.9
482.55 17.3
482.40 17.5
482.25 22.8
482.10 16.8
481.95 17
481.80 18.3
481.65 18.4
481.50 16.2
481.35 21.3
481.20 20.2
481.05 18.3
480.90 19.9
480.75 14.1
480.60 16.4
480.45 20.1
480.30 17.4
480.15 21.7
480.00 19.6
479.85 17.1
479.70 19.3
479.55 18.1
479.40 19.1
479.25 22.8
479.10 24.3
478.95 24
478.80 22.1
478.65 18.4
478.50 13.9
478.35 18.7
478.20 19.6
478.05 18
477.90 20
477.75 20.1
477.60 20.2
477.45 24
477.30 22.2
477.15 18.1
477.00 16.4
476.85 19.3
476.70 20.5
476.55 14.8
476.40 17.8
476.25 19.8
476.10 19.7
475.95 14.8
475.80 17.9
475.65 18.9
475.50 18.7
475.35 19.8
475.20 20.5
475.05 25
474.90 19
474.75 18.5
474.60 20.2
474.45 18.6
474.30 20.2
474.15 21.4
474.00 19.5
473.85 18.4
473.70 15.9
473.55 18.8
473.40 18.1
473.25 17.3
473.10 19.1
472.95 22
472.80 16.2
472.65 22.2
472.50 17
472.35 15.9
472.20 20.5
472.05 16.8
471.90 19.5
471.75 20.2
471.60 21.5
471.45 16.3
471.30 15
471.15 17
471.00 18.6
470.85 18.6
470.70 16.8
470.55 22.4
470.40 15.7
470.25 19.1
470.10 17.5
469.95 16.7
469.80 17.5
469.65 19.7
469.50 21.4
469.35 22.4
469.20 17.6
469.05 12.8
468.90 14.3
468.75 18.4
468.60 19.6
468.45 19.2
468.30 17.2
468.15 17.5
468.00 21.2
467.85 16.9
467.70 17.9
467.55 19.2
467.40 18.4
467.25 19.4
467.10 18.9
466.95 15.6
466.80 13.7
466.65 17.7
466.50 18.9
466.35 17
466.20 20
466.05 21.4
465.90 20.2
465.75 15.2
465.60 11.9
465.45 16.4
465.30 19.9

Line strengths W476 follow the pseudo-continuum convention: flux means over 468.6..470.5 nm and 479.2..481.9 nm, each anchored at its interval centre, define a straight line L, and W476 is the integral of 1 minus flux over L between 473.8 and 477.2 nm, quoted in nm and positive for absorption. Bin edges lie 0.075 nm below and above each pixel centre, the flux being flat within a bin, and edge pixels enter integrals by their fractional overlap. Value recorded -0.13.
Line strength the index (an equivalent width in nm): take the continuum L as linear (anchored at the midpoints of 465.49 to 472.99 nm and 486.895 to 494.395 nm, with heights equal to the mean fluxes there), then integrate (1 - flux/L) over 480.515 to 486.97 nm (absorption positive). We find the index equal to 0.287 nm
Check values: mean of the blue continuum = 18.1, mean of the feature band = 17.6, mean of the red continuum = 18.6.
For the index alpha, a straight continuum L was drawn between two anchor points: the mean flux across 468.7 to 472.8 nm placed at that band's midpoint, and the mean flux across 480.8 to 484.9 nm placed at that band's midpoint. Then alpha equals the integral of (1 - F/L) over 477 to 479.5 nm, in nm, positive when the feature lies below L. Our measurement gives -0.24 nm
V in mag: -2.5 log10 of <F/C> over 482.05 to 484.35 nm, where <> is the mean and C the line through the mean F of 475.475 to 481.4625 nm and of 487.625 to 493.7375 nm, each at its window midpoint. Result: 0.041 mag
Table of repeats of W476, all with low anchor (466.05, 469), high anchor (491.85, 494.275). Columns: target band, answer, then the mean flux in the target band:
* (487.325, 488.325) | -0.08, 19.5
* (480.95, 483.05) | -0.12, 19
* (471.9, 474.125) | -0.06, 18.5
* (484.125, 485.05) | -0.08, 19.6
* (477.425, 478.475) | -0.09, 19.6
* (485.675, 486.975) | 0.19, 15.5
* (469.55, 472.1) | -0.03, 18.2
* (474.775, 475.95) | -0.10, 19.6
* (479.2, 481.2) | -0.08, 18.8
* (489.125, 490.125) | -0.10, 19.9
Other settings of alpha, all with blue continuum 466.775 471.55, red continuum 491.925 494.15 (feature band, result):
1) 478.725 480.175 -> -0.234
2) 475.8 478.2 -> -0.150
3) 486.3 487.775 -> 0.091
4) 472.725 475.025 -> -0.139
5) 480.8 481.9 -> -0.056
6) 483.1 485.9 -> 0.009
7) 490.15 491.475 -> -0.005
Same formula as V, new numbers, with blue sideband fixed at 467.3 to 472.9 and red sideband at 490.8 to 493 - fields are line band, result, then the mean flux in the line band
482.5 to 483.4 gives -0.05 mag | 18.9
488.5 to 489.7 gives -0.06 mag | 19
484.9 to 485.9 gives 0.04 mag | 17.4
